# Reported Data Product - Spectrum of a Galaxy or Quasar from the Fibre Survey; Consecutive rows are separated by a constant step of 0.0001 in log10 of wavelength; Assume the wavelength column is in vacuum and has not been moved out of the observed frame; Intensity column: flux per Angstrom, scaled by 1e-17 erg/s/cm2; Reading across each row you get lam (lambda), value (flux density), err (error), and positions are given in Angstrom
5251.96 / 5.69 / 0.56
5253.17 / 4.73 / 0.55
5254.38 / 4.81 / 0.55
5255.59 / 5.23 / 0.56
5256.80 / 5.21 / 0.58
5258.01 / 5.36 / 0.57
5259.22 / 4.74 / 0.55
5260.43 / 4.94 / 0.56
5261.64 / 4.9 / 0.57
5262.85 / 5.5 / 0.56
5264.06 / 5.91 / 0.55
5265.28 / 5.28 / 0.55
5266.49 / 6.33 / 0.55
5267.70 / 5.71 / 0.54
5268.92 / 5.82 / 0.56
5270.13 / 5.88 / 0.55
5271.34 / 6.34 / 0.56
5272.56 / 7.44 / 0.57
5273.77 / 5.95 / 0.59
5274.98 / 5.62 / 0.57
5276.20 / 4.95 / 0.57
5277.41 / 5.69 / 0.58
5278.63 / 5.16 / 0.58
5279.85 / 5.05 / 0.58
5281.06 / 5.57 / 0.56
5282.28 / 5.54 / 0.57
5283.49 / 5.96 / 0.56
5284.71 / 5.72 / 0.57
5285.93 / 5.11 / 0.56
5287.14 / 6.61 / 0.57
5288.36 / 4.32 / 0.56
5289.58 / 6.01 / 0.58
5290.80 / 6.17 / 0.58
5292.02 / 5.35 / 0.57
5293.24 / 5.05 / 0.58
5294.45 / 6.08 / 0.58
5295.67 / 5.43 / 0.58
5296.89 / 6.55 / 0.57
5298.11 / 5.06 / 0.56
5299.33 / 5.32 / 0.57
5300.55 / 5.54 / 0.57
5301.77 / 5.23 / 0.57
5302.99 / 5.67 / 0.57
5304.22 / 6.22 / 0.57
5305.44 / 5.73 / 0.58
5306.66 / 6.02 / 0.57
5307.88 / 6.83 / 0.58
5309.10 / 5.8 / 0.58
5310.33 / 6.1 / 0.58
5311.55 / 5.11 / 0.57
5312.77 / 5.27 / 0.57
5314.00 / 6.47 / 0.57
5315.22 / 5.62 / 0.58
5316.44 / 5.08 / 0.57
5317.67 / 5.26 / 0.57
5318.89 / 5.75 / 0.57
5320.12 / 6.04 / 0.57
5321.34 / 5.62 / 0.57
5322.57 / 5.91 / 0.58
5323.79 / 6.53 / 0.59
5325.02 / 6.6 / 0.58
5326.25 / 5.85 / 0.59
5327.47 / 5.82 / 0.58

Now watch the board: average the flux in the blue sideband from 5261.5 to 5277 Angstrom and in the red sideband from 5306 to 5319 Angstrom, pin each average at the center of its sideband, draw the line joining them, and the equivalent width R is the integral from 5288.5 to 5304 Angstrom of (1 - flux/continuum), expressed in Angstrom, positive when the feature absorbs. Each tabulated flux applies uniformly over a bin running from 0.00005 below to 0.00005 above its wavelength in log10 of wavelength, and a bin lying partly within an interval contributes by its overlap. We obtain 0.5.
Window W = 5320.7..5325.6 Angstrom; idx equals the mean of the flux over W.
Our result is 6.16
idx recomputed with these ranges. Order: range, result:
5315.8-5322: 5.55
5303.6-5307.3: 5.99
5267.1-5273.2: 6.24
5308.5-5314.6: 5.74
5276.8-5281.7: 5.37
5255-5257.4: 5.22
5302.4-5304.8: 5.92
